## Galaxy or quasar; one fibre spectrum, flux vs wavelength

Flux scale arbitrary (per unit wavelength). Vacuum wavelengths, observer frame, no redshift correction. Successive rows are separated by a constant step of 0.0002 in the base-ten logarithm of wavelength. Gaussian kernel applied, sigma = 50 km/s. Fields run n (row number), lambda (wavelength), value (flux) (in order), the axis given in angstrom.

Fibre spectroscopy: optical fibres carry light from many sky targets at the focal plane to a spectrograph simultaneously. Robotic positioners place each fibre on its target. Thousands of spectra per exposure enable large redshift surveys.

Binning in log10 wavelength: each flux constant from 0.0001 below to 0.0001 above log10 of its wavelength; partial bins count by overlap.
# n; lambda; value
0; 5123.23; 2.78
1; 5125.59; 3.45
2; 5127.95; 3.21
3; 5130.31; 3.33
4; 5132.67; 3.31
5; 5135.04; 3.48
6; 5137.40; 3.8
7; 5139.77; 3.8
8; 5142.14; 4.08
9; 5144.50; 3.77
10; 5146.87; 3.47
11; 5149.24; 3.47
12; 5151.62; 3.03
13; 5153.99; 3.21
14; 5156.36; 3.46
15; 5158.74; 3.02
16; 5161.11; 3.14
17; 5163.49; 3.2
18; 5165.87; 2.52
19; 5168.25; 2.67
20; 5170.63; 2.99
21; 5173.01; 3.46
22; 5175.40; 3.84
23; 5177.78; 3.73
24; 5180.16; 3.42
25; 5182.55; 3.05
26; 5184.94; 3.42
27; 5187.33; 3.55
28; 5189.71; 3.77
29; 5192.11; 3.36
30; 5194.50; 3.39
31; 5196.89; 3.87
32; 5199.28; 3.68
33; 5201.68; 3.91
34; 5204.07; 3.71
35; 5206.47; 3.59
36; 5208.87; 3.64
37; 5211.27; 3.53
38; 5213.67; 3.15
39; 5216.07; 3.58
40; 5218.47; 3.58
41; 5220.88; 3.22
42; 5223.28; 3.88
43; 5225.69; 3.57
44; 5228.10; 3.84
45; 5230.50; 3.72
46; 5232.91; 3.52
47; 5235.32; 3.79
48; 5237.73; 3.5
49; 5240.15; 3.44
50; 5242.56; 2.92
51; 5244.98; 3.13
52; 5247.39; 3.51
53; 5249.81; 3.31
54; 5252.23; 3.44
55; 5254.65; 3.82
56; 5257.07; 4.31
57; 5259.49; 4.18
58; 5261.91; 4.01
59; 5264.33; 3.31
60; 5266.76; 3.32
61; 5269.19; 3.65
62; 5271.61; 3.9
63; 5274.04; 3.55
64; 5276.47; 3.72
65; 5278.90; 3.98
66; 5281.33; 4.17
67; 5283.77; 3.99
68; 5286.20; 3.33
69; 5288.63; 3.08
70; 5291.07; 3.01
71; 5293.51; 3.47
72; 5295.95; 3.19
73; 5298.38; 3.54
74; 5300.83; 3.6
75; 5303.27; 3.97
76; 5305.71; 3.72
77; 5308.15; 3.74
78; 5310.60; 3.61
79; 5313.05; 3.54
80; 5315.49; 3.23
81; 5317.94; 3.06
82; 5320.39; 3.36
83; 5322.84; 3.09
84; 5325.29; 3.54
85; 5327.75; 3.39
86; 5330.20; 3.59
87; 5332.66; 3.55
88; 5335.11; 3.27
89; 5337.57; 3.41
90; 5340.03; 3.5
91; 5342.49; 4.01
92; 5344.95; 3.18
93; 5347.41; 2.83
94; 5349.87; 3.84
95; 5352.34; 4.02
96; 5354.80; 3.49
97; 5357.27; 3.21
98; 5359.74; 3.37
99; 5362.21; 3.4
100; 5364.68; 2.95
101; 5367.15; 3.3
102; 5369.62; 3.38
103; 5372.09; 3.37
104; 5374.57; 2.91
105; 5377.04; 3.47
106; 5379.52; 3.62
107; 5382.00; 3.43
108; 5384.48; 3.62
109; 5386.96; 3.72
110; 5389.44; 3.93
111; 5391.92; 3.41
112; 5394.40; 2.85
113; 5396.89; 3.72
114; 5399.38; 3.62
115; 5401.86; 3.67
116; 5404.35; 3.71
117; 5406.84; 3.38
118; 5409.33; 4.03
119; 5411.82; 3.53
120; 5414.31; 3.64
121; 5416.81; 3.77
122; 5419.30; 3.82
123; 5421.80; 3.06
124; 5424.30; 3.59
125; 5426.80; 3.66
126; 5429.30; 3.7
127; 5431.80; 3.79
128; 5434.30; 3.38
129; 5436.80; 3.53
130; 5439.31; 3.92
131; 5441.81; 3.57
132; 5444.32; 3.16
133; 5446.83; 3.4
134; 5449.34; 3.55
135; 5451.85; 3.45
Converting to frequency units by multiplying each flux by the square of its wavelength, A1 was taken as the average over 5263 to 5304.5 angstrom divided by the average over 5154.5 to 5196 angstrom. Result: 1.13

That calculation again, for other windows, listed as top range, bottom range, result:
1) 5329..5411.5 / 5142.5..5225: 1.09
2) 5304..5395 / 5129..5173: 1.12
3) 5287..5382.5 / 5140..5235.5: 1.04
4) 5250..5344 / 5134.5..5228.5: 1.08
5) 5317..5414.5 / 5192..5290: 1.00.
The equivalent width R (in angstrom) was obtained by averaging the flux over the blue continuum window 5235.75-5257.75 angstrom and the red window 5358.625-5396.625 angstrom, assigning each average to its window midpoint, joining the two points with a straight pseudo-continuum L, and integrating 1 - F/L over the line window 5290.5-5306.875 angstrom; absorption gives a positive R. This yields -0.4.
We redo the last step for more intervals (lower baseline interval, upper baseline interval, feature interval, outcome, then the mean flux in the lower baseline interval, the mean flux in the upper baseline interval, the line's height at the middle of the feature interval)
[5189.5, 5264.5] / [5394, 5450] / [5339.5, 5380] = 2.1 angstrom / 3.6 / 3.58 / 3.59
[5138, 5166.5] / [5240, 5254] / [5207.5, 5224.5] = -1.0 angstrom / 3.37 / 3.3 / 3.32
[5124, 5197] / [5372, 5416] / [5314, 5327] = 0.8 angstrom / 3.39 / 3.54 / 3.49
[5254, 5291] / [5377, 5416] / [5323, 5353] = 1.4 angstrom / 3.73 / 3.59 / 3.66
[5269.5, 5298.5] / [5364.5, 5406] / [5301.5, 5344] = 0.4 angstrom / 3.58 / 3.46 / 3.54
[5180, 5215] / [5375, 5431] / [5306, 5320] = 0.4 angstrom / 3.54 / 3.58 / 3.56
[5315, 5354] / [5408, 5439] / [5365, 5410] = 0.8 angstrom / 3.43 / 3.63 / 3.55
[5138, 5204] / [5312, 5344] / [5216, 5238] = -1.3 angstrom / 3.43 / 3.42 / 3.43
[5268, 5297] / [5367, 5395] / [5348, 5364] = -0.1 angstrom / 3.59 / 3.44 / 3.47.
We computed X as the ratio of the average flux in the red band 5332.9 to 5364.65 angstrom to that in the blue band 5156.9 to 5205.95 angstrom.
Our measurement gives 1.0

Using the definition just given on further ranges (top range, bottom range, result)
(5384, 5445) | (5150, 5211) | 1.06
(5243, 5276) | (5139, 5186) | 1.09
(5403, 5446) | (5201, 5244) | 1.01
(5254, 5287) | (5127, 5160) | 1.10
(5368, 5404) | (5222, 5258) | 0.98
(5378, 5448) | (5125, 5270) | 1.02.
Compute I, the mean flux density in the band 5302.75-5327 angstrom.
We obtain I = 3.47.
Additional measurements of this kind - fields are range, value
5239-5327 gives 3.55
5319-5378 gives 3.39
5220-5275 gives 3.6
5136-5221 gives 3.45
